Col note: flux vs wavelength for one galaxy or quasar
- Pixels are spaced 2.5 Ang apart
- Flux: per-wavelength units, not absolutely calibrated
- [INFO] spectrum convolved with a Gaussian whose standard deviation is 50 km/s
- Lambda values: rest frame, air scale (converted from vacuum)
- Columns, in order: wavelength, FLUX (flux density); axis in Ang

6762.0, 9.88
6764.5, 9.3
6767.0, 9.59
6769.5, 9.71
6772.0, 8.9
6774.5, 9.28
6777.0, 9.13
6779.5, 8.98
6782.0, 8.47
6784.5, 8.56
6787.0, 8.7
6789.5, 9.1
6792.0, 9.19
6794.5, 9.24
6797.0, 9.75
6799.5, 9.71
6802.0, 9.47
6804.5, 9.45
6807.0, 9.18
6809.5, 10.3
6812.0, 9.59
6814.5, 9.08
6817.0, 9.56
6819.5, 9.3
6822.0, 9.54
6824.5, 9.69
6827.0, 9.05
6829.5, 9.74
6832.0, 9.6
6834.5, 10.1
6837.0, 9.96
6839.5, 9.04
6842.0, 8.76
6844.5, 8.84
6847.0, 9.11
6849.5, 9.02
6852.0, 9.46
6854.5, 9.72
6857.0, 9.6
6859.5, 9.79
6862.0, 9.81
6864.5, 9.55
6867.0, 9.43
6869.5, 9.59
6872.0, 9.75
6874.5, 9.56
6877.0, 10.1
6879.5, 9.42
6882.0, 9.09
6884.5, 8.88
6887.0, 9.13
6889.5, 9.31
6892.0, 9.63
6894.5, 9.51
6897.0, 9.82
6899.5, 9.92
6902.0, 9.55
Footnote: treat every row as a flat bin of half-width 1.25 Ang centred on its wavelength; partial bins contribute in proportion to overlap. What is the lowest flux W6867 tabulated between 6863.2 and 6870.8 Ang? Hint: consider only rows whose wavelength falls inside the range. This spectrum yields 9.43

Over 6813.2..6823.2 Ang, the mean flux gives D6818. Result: 9.37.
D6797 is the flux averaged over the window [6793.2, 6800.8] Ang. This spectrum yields 9.56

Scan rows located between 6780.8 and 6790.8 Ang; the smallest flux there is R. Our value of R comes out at 8.47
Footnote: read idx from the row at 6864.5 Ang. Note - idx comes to 9.55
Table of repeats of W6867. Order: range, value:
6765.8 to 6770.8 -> 9.59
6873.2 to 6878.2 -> 9.56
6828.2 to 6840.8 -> 9.04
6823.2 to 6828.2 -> 9.05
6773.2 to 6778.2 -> 9.13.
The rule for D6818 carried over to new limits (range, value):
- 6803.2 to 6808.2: 9.32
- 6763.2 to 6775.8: 9.36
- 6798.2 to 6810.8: 9.62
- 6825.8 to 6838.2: 9.69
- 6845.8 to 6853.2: 9.2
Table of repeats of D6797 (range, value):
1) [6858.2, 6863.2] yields 9.8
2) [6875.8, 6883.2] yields 9.54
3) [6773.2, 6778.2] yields 9.2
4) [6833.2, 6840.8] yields 9.69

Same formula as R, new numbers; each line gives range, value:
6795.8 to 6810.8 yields 9.18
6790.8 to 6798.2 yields 9.19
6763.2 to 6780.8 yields 8.9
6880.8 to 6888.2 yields 8.88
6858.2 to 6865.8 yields 9.55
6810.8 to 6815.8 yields 9.08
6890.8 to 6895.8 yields 9.51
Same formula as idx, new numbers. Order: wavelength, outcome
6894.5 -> 9.51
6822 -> 9.54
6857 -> 9.6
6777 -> 9.13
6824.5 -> 9.69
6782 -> 8.47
